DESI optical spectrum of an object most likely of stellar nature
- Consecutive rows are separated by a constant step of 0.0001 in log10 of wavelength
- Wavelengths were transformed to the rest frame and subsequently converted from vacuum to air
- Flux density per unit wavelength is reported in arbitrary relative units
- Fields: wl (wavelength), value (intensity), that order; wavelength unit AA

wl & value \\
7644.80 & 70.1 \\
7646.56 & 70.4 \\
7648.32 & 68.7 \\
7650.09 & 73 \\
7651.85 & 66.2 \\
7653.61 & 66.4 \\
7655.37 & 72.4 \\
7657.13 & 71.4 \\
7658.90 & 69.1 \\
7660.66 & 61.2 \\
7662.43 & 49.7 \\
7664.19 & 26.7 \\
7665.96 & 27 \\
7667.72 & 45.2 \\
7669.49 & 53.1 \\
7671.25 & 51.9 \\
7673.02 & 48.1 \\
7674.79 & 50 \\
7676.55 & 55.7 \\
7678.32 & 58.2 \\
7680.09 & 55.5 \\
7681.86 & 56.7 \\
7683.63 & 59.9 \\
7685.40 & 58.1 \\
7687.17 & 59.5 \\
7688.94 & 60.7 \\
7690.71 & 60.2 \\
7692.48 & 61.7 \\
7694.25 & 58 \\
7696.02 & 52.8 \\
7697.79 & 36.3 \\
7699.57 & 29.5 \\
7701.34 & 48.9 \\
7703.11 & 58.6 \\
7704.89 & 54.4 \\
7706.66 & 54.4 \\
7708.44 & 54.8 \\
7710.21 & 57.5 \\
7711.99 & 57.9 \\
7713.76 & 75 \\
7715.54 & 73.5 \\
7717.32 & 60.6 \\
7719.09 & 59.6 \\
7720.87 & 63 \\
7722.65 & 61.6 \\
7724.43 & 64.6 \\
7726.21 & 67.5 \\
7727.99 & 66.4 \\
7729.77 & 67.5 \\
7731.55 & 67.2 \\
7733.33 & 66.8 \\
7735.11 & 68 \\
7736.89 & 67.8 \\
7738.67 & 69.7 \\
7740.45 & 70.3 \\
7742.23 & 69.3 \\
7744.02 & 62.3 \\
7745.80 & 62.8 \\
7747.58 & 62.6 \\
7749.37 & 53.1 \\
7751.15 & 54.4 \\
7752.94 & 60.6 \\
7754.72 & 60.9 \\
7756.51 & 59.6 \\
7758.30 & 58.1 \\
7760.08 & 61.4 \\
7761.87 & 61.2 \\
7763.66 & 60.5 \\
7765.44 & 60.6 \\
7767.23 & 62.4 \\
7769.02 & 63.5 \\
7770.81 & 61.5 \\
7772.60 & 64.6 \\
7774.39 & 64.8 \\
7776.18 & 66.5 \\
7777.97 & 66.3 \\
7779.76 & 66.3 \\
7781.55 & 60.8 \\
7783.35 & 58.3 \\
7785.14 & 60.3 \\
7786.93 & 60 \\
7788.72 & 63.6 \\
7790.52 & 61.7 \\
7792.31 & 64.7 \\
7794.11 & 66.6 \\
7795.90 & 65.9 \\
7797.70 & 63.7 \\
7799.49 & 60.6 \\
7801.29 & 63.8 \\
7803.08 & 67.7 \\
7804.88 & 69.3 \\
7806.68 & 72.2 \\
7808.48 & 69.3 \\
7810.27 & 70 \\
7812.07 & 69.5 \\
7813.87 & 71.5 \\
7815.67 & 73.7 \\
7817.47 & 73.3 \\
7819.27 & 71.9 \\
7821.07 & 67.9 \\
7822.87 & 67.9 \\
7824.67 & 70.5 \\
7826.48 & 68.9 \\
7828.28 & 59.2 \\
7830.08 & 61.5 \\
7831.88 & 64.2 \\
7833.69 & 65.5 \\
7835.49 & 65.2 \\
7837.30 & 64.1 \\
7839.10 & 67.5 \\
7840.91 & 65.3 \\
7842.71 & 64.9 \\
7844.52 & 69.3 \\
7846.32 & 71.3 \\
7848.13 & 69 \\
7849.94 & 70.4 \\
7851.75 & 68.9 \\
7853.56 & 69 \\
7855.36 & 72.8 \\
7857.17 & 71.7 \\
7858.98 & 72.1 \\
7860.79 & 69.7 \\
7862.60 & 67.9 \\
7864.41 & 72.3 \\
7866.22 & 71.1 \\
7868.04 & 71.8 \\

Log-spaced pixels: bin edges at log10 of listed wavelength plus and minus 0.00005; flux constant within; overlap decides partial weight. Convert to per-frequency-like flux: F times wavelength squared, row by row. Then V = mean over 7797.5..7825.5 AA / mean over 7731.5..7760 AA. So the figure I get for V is 1.11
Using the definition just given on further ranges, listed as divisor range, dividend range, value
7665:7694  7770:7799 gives 1.21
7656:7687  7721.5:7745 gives 1.28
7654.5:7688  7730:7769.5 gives 1.19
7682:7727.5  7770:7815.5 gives 1.15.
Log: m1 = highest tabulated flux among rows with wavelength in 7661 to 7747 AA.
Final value 75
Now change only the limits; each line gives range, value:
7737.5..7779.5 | 70.3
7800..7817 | 73.7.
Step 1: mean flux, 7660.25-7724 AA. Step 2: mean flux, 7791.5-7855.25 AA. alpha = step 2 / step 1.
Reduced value 1.24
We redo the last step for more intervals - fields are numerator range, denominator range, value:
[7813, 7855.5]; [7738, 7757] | 1.09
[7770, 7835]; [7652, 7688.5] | 1.20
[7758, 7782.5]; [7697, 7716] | 1.16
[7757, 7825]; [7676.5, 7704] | 1.20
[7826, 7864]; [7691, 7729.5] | 1.16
